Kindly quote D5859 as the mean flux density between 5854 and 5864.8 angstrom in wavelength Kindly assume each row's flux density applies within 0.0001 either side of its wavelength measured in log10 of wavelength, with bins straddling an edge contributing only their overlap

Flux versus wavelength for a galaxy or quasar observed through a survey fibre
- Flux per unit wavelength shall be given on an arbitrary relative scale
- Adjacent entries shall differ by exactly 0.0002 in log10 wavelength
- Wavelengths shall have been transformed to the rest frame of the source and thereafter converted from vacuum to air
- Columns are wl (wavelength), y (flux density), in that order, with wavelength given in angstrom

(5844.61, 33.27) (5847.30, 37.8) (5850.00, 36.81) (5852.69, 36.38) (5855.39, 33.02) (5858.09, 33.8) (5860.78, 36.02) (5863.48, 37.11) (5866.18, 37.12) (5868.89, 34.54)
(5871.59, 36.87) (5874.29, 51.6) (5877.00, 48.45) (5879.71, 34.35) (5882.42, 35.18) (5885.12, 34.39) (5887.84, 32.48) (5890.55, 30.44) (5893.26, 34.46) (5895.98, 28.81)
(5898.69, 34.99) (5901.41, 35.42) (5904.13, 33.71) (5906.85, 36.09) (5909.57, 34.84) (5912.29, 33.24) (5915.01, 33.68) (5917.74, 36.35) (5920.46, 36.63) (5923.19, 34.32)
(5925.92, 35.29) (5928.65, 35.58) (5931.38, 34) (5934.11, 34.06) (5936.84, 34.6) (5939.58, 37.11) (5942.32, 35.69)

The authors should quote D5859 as 35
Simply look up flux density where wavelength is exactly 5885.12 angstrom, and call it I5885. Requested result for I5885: 34.39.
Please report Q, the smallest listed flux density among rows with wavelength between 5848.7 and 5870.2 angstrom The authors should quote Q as 33.02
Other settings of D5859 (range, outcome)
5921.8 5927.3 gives 34.8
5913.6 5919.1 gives 35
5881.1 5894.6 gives 33.4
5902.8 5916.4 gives 34.3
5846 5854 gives 37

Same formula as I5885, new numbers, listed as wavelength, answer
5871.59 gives 36.87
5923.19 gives 34.32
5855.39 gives 33.02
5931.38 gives 34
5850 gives 36.81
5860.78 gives 36.02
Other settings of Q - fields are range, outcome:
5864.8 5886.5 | 34.35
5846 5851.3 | 36.81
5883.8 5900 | 28.81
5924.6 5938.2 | 34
